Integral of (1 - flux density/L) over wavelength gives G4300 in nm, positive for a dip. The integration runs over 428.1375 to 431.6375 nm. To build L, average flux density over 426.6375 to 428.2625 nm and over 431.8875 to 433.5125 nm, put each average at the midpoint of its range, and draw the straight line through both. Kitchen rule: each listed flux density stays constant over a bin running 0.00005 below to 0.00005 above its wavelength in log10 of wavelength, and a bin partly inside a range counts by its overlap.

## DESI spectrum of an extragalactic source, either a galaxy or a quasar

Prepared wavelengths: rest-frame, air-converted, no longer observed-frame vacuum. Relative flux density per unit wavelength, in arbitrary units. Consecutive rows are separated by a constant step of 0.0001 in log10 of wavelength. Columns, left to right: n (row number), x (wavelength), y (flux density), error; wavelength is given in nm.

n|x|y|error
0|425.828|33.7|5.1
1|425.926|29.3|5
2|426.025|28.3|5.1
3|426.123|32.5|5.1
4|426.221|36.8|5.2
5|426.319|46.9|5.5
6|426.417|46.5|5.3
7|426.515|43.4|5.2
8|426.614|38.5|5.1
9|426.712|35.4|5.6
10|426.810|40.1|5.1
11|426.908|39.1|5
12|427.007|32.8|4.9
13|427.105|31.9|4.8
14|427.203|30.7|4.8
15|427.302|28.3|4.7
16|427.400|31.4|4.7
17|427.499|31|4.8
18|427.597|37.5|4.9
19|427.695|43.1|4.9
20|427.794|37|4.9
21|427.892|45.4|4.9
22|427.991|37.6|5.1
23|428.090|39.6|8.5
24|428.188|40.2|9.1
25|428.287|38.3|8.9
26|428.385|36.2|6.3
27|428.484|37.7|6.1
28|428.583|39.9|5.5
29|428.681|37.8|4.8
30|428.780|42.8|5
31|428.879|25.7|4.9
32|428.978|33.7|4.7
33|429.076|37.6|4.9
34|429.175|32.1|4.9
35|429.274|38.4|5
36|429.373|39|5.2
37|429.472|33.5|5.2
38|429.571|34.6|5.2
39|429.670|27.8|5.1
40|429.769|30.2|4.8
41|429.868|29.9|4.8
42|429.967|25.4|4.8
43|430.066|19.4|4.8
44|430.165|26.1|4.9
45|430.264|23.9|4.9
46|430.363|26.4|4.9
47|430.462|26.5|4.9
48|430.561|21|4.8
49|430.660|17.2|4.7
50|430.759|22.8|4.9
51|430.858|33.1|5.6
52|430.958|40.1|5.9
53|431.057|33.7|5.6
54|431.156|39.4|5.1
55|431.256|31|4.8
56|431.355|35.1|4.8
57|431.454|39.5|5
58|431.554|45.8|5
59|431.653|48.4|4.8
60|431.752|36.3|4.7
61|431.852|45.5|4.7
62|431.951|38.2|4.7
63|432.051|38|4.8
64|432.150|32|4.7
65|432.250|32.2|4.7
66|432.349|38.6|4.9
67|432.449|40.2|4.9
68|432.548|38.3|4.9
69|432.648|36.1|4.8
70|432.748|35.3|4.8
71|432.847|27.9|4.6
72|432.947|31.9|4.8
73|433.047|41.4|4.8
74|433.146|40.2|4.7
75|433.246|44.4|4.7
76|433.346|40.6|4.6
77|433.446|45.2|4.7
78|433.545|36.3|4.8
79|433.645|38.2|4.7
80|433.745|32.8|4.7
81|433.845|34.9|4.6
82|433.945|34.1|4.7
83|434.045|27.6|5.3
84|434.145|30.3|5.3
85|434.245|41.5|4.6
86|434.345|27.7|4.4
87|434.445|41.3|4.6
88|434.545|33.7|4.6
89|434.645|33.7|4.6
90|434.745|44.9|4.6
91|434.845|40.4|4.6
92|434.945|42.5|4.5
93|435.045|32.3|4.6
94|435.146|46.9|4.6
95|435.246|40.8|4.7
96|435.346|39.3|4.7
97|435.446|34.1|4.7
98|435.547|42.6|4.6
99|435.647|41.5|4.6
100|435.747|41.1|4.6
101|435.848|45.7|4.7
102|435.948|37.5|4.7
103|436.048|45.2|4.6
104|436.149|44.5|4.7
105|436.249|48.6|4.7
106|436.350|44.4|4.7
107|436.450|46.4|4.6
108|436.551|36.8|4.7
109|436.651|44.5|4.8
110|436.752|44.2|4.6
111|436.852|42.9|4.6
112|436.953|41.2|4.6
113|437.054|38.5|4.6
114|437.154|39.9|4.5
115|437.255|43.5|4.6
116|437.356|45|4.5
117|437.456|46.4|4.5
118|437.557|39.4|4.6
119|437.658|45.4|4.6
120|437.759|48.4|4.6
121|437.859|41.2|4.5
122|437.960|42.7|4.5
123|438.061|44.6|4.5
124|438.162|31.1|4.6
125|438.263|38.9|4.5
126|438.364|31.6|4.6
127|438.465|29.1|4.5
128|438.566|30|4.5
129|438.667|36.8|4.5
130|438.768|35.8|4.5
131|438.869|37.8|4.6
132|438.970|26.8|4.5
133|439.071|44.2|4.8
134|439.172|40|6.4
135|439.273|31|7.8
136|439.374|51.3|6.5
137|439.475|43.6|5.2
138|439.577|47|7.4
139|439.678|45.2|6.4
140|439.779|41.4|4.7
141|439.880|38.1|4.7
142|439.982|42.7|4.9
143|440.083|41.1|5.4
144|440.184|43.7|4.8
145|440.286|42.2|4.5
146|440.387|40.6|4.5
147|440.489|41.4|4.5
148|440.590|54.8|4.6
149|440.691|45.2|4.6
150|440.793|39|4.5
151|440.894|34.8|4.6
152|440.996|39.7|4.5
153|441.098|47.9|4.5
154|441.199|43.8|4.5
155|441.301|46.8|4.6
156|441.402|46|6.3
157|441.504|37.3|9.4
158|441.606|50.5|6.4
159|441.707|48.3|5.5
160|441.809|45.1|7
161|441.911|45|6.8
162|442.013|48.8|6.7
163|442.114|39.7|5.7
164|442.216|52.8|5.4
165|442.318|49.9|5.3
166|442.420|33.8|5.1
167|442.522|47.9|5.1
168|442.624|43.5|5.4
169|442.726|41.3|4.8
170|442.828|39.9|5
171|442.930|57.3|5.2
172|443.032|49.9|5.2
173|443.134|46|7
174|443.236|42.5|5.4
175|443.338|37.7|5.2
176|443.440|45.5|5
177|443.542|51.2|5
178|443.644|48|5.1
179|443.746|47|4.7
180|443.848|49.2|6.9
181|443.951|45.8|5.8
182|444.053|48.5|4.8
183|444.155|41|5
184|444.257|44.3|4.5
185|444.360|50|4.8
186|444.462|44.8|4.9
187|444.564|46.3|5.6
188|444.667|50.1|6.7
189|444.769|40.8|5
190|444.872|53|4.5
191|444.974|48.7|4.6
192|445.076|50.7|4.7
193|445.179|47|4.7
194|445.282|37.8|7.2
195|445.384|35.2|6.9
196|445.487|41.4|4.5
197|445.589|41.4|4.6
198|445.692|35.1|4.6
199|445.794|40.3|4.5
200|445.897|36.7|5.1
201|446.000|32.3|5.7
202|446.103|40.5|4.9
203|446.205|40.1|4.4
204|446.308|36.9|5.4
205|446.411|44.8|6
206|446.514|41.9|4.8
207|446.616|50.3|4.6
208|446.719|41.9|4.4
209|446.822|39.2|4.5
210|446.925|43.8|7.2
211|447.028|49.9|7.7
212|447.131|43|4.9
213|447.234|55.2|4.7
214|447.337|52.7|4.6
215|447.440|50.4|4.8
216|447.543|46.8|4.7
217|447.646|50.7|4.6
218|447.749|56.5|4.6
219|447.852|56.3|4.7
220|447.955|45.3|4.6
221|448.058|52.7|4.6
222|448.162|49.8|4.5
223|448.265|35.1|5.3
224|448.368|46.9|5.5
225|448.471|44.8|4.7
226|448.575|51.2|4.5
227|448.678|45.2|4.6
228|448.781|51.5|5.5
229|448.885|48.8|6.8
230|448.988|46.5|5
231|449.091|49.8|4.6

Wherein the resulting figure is 0.39 nm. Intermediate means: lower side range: 36.4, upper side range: 37.6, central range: 32.8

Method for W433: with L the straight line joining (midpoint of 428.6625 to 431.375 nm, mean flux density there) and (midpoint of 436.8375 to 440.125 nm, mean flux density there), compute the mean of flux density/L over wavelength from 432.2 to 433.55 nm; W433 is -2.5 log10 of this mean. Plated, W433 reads -0.12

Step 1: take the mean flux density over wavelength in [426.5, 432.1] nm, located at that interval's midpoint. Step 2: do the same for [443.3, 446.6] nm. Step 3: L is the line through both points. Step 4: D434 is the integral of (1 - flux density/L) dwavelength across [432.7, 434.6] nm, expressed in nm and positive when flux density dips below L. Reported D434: 0.05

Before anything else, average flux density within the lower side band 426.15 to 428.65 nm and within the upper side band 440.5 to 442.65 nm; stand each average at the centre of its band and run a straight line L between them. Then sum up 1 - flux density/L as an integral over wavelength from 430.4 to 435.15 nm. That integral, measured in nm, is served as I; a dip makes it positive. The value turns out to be 0.52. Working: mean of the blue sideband 37.8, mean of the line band 36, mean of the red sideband 44.7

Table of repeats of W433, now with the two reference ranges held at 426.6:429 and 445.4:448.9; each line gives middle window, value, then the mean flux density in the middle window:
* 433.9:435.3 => 0.072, 37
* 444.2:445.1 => -0.083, 47.5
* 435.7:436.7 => -0.084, 43.5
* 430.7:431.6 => 0.078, 35.4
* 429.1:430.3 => 0.228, 30.2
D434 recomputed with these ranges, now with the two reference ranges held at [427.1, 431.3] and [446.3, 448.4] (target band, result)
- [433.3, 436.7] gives -0.16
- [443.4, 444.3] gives -0.04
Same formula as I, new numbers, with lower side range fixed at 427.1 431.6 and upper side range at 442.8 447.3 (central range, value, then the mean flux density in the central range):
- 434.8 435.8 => -0.07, 40.1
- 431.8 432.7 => -0.06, 37.6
